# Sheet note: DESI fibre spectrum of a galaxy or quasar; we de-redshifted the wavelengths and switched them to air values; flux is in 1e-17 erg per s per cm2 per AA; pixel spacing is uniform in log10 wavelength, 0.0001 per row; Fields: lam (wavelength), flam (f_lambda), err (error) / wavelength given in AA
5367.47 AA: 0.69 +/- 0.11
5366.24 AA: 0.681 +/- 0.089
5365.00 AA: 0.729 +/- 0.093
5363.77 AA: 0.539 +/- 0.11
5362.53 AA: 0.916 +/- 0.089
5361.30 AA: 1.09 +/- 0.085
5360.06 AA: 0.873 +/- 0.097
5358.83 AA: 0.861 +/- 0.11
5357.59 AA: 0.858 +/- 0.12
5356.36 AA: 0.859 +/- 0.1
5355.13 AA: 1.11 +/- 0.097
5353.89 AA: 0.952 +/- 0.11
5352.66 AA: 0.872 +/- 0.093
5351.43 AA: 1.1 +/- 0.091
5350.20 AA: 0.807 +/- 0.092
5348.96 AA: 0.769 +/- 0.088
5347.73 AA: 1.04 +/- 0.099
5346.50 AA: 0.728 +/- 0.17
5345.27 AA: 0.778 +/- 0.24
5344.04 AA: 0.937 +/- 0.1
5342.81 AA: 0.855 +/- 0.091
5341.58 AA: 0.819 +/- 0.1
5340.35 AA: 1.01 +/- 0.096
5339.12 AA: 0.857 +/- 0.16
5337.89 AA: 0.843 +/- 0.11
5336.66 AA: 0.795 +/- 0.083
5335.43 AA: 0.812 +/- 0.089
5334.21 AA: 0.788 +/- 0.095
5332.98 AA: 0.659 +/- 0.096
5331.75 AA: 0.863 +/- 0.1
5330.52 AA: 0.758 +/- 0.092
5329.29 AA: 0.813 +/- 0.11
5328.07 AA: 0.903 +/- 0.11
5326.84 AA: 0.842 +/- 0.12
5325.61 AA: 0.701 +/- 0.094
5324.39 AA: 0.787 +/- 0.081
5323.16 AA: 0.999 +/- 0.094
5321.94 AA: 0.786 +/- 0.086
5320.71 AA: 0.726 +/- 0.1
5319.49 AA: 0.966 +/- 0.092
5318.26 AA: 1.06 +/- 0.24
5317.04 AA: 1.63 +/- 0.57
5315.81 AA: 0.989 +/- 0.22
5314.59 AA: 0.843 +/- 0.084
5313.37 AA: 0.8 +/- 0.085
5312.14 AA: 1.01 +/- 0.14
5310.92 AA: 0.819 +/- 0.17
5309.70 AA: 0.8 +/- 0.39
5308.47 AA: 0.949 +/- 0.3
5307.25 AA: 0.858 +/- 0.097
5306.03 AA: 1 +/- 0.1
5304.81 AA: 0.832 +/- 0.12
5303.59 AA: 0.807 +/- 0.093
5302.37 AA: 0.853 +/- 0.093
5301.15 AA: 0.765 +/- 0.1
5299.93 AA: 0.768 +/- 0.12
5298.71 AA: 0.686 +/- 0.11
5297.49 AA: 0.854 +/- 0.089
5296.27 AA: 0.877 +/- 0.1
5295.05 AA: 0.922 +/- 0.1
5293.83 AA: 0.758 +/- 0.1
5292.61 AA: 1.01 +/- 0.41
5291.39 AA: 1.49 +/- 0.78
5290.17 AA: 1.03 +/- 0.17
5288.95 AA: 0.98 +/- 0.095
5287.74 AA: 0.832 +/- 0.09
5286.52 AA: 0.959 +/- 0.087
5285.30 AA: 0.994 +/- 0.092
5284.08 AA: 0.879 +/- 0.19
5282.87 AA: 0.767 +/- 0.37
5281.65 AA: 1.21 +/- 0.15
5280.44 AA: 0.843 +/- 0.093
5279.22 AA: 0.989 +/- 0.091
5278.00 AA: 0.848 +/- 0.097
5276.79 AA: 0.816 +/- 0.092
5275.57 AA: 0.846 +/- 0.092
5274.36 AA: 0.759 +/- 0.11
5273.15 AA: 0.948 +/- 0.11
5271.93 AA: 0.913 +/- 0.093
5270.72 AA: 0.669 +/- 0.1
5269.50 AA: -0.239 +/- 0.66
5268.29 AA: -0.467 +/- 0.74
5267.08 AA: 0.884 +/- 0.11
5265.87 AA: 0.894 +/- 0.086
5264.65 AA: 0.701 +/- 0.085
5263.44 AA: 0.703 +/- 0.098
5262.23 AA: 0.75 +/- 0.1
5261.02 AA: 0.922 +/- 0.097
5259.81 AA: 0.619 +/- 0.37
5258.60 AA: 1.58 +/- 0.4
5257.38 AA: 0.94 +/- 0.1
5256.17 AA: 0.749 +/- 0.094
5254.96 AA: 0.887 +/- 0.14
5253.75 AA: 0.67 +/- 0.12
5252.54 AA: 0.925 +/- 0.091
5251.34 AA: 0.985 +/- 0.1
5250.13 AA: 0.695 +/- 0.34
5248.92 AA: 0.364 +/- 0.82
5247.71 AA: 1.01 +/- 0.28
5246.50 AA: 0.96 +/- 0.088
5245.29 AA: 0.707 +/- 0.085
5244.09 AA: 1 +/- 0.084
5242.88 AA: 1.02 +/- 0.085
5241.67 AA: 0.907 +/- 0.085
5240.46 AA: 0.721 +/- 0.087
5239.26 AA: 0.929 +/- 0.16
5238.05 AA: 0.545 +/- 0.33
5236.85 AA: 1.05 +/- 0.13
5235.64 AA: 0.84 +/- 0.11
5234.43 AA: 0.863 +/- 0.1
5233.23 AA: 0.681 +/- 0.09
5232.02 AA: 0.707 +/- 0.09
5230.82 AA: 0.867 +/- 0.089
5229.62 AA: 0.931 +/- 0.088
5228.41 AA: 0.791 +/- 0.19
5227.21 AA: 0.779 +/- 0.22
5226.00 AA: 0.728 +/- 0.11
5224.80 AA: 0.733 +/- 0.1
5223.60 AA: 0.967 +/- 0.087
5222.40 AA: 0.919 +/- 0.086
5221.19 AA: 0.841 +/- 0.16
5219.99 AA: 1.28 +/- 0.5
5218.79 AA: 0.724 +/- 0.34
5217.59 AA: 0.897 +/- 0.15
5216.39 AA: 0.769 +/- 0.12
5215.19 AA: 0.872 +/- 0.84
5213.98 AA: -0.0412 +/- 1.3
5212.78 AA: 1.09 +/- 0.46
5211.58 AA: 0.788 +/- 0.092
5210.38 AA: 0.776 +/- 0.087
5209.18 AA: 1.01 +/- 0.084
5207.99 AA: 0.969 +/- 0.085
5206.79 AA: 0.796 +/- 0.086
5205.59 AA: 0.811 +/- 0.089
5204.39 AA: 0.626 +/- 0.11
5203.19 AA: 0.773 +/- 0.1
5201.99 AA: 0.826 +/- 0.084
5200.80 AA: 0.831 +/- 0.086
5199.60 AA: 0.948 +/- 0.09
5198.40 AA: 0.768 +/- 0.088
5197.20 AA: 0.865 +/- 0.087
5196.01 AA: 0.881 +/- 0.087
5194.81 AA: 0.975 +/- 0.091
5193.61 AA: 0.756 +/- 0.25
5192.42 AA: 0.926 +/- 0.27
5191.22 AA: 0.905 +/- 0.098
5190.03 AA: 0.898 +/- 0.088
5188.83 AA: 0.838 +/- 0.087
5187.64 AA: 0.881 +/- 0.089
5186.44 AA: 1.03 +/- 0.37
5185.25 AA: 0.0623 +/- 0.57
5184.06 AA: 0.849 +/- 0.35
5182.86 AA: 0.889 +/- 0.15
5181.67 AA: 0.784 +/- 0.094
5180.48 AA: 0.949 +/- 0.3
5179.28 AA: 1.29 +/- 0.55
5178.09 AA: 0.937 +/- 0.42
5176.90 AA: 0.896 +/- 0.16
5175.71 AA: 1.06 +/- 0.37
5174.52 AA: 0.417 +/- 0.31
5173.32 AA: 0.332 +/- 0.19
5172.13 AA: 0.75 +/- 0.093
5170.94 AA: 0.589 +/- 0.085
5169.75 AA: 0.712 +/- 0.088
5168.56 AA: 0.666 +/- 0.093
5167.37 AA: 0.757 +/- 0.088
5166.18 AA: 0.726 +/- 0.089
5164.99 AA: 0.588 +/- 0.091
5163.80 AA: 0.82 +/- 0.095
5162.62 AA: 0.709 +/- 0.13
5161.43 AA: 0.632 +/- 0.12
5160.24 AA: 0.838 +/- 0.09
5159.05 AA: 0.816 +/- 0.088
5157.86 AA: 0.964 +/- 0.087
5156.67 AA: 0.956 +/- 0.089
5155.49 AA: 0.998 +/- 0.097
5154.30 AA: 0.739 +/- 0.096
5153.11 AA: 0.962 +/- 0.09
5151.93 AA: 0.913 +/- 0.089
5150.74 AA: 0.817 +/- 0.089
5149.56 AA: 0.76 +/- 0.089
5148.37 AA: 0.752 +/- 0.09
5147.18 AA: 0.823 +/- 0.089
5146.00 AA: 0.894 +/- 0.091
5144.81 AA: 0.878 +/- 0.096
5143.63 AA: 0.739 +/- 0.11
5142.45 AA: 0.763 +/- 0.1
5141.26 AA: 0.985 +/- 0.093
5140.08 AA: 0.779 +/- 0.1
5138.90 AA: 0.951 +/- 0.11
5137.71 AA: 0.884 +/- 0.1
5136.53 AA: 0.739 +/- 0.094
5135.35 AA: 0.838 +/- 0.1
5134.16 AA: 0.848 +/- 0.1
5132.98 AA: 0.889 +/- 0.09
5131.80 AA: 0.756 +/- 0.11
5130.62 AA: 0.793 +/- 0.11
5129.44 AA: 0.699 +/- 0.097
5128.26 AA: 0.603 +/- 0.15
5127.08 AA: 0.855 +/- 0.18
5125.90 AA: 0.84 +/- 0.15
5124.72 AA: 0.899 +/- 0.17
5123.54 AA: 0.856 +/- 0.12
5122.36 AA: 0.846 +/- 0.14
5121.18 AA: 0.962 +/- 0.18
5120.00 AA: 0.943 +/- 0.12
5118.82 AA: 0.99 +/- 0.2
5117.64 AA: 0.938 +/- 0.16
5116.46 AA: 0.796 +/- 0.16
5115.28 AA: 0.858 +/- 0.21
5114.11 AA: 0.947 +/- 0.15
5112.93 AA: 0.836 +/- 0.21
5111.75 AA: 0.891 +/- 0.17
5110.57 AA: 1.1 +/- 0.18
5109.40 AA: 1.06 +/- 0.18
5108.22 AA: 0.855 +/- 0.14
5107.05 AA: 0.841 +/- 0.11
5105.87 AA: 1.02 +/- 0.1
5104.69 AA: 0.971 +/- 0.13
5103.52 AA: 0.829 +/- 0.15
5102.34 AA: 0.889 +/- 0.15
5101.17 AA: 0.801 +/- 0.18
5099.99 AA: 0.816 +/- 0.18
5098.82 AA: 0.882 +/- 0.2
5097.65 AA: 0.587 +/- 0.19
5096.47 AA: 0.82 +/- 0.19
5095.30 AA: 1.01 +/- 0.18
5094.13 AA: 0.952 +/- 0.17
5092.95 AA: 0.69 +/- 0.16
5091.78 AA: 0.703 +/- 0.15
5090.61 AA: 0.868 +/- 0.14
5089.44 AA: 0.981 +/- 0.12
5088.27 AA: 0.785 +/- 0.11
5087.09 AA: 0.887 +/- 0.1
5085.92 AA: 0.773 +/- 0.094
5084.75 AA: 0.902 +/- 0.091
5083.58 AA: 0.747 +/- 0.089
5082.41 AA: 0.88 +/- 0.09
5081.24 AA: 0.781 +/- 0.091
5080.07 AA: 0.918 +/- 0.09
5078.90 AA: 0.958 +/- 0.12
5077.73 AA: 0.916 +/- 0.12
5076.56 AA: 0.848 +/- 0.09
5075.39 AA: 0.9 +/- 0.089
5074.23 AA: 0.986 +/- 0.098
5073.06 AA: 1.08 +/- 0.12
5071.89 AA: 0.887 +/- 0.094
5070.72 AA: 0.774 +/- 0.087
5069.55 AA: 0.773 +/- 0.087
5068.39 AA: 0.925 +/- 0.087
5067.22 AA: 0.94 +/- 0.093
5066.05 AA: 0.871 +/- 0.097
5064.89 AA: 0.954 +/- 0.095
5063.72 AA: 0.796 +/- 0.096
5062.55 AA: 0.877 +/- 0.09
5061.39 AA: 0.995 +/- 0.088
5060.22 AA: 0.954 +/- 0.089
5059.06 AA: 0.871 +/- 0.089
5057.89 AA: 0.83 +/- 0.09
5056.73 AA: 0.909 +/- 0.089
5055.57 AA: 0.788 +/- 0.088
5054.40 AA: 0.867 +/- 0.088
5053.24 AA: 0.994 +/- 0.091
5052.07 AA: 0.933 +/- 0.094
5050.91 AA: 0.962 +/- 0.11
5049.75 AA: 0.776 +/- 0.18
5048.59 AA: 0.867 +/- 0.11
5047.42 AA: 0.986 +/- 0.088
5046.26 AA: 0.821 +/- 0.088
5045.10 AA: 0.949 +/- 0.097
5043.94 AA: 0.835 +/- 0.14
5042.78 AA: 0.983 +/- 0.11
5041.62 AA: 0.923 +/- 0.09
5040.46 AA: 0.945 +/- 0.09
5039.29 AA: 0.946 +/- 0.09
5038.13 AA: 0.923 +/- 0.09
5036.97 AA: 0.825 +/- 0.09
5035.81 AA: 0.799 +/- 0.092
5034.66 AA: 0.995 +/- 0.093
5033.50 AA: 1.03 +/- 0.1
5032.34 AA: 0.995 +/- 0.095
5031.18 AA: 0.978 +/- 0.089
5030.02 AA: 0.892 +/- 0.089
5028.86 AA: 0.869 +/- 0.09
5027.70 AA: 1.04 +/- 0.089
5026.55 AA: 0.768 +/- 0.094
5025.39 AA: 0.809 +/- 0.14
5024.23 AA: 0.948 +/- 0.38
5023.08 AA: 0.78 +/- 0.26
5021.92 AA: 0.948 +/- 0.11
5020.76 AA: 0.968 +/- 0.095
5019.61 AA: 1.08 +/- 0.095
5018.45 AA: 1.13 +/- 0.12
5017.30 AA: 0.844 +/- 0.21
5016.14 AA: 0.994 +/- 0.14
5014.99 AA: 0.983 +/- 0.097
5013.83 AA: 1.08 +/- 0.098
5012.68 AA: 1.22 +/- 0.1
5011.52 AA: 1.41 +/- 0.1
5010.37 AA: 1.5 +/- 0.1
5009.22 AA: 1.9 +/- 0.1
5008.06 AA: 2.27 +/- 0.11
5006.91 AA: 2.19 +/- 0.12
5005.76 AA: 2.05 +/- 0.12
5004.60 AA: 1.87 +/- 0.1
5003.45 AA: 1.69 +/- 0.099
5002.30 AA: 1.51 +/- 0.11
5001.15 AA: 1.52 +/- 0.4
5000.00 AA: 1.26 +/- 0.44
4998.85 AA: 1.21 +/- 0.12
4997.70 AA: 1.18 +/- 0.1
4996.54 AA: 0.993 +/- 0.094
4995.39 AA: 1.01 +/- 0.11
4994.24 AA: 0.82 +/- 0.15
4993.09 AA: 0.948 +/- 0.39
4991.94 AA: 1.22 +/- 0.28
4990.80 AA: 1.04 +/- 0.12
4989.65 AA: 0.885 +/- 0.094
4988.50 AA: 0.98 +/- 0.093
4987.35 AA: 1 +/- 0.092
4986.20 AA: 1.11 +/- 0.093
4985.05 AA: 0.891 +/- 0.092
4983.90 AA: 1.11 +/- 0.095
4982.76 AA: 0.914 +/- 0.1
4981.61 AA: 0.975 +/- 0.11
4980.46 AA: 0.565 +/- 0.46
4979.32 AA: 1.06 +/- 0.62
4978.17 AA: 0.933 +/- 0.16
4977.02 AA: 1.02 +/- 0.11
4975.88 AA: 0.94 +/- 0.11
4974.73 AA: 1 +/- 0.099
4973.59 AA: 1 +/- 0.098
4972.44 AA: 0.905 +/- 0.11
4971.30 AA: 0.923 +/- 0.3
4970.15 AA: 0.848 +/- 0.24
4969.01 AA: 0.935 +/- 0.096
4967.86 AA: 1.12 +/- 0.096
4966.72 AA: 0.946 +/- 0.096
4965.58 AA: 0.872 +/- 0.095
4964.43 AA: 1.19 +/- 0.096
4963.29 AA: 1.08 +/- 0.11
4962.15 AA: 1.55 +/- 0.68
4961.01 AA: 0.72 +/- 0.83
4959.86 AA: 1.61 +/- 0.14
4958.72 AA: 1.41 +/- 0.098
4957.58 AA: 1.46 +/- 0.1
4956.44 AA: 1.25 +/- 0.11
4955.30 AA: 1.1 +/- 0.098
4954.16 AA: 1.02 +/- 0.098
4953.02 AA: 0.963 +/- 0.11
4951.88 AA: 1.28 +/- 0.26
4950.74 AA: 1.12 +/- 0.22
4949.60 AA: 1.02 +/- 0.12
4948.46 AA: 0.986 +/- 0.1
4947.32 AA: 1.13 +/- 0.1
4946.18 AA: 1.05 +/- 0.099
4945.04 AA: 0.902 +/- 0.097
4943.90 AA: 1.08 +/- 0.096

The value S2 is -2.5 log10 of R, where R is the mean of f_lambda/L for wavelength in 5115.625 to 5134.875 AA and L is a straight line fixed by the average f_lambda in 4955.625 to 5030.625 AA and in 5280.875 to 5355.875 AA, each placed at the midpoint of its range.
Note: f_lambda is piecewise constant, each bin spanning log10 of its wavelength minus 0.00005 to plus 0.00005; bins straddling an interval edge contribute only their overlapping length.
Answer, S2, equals 0.23 mag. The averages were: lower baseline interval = 1.14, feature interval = 0.844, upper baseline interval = 0.897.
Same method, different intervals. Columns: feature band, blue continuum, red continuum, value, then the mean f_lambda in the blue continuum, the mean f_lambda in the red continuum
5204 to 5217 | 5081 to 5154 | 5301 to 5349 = 0.12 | 0.854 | 0.874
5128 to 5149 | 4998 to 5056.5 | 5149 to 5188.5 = 0.06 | 1.12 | 0.791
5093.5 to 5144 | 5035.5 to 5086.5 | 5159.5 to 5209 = -0.02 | 0.891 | 0.796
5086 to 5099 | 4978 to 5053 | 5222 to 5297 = 0.21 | 1.09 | 0.831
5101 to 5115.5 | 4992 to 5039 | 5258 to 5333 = 0.16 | 1.18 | 0.853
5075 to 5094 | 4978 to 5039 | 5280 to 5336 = 0.25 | 1.13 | 0.898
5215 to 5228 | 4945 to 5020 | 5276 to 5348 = 0.12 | 1.16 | 0.89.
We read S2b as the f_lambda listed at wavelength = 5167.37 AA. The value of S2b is 0.757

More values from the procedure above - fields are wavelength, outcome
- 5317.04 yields 1.63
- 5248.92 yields 0.364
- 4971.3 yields 0.923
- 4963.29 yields 1.08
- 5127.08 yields 0.855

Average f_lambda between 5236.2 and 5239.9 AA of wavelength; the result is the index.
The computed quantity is 0.841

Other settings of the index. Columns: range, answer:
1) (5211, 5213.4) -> 0.932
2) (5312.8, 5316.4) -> 0.879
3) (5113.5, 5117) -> 0.869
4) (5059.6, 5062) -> 0.974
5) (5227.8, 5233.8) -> 0.796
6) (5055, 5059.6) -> 0.85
